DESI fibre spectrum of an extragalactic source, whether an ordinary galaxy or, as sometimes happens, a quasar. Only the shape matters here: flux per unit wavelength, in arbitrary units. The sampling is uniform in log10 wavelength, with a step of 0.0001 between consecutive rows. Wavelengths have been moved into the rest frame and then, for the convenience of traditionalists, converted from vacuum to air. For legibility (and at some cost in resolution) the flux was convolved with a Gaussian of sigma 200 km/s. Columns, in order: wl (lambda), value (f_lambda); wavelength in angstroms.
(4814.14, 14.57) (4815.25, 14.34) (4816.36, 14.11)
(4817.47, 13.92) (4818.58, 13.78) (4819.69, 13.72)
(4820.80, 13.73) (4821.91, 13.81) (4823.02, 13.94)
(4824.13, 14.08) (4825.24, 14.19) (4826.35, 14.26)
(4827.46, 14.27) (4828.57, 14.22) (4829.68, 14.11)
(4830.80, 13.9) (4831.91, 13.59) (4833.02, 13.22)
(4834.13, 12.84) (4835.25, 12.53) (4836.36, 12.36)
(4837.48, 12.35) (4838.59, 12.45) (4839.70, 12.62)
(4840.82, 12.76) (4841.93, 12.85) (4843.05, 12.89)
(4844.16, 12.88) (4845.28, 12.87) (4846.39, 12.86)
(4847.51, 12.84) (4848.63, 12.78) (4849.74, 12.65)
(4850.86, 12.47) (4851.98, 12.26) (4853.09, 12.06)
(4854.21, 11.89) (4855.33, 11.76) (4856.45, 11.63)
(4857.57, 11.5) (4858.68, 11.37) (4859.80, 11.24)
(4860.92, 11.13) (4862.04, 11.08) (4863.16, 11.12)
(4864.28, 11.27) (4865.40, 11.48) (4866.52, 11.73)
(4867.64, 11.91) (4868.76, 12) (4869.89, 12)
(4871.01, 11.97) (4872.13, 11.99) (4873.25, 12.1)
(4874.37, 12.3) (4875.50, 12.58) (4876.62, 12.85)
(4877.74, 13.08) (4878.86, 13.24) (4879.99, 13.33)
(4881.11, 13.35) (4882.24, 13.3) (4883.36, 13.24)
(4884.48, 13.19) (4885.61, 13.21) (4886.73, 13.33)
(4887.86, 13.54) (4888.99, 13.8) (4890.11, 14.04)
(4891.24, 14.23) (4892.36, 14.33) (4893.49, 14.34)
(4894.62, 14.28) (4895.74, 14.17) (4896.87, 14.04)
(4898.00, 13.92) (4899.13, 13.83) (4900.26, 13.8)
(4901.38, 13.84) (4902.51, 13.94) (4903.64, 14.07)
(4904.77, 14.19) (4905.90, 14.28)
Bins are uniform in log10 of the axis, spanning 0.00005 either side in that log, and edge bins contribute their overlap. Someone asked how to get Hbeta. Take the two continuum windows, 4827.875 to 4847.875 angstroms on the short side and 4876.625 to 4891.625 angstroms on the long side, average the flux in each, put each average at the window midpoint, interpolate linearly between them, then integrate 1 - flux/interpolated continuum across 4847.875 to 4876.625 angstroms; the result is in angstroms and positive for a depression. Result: 2.9 angstroms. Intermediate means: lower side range 13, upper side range 13.4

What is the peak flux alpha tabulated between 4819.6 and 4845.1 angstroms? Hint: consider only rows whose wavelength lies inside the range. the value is 14.27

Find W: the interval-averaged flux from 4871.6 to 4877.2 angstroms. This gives 12.4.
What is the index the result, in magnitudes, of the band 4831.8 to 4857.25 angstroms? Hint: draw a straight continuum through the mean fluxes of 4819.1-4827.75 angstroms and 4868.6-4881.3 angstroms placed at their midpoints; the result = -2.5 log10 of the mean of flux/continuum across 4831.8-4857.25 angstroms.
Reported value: 0.07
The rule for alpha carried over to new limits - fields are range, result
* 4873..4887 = 13.35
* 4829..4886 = 14.11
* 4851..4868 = 12.26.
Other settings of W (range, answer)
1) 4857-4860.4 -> 11.4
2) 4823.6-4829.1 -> 14.2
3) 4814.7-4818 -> 14.1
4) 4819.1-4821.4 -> 13.7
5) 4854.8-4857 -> 11.7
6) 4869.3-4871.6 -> 12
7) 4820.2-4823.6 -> 13.8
